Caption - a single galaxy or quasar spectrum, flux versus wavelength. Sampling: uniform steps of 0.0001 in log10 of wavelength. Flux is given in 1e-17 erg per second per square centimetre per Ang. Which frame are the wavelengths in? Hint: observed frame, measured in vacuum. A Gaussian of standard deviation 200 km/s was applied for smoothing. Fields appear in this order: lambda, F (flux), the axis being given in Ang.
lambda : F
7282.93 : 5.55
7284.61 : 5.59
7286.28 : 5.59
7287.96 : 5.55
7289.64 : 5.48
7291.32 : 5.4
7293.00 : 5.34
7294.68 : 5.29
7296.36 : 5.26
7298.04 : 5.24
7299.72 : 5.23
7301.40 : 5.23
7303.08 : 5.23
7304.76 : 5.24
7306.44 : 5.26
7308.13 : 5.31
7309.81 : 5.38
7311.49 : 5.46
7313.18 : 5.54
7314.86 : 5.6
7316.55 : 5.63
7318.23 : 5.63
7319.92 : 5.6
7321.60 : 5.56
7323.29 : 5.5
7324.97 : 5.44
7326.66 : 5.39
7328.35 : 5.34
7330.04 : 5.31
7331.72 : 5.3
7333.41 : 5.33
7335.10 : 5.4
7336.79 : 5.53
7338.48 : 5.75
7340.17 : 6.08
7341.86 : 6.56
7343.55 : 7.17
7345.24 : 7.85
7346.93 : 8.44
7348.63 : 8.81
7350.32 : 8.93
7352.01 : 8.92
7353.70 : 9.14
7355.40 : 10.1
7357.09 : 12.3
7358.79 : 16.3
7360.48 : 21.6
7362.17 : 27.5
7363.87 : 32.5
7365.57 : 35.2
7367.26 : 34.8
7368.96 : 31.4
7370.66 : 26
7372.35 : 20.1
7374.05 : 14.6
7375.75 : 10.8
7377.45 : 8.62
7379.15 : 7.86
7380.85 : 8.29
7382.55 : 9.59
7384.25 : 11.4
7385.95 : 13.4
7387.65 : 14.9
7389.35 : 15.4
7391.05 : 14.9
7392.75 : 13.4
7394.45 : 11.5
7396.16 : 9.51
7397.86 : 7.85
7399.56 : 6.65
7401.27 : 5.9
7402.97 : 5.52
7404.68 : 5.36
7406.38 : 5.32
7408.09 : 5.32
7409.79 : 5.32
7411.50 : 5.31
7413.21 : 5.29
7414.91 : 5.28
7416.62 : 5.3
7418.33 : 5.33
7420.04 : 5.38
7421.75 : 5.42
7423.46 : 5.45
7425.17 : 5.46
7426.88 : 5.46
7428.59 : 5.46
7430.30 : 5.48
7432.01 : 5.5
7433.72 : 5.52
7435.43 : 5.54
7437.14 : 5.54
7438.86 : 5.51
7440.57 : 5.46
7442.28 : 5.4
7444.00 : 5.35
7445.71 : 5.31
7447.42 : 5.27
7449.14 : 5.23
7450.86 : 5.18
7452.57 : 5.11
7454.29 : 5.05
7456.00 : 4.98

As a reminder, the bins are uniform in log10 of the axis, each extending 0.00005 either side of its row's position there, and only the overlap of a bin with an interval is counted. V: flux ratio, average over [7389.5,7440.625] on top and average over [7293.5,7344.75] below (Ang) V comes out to 1.2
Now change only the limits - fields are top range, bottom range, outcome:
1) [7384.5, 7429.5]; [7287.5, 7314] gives 1.45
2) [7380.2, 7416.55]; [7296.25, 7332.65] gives 1.62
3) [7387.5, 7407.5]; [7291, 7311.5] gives 1.78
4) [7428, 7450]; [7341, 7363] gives 0.46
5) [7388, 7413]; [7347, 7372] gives 0.42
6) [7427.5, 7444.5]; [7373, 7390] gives 0.47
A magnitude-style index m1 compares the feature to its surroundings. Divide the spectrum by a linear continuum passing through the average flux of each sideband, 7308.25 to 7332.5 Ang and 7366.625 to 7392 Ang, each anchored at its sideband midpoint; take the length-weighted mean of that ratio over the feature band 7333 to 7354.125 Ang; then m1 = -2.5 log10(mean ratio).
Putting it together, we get 0.319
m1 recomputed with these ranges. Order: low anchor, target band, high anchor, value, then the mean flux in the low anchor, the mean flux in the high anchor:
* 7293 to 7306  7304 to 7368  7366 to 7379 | 0.37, 5.25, 20.7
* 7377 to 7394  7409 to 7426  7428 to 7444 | 0.40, 11.8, 5.48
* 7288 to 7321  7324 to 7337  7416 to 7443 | 0.01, 5.39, 5.45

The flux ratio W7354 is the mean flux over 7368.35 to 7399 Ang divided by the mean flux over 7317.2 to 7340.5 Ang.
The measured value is 2.48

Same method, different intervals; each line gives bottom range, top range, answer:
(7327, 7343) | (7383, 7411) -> 1.67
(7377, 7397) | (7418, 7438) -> 0.47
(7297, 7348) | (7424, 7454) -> 0.94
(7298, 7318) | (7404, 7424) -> 0.99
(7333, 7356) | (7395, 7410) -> 0.87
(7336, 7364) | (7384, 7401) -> 1.02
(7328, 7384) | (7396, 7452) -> 0.42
